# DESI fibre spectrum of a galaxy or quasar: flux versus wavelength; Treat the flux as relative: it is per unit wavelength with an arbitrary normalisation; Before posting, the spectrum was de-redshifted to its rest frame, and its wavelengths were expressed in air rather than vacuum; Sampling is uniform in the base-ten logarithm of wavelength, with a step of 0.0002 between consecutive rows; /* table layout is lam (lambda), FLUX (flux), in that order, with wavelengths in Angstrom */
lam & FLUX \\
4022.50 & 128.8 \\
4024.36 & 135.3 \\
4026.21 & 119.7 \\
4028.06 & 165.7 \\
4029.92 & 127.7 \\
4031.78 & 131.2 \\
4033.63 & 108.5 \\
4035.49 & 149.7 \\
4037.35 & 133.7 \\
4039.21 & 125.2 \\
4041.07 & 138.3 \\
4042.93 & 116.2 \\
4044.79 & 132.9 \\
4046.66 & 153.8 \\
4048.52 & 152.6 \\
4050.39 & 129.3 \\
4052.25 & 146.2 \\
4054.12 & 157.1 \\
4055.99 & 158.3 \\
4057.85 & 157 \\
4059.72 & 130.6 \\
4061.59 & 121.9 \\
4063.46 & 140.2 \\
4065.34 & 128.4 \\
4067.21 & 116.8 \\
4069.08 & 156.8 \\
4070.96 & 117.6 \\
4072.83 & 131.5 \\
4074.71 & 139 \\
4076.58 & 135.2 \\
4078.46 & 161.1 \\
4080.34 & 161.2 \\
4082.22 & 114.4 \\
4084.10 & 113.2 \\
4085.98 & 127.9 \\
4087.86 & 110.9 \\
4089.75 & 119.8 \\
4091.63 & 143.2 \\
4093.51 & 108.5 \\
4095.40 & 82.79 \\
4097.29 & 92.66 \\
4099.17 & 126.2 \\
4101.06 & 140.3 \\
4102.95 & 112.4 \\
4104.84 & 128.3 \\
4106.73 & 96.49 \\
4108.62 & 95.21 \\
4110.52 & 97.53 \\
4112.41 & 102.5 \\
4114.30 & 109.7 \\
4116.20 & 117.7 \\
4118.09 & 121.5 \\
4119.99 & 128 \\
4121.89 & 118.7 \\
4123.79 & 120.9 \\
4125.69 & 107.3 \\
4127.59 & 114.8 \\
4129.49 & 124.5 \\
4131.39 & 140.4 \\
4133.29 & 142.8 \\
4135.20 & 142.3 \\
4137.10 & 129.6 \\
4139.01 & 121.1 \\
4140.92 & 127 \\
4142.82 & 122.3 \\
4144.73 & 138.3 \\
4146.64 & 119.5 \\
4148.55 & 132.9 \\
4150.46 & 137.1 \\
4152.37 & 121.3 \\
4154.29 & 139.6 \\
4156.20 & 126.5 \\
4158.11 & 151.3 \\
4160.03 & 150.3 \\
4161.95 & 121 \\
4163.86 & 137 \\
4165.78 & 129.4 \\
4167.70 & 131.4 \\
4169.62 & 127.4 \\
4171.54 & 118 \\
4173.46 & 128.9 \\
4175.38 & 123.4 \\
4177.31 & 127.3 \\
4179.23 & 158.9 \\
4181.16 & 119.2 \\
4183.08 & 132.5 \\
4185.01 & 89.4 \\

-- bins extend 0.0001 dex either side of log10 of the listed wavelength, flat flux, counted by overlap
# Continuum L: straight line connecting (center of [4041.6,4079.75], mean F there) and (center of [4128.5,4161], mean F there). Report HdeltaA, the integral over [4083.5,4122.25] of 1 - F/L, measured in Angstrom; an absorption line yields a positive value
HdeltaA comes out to 6.4 Angstrom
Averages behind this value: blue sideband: 139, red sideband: 133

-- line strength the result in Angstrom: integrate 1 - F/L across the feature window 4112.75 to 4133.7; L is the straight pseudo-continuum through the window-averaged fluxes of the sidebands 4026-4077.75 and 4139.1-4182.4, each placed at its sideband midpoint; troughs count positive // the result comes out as 1.9 Angstrom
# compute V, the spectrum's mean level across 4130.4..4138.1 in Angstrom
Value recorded 139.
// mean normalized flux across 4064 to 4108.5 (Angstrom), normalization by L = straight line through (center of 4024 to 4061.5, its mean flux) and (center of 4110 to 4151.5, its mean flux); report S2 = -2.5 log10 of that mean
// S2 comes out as 0.060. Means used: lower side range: 138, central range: 124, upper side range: 124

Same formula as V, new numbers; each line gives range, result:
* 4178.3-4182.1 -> 139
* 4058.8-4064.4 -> 131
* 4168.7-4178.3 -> 125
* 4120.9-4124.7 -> 120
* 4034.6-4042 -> 137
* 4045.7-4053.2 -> 145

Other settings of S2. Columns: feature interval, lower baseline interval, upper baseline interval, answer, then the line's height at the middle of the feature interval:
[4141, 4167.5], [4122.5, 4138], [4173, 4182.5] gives -0.02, 130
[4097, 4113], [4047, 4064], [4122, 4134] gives 0.18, 131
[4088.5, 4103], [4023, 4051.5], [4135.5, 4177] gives 0.15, 133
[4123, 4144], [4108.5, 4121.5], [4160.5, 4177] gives -0.09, 117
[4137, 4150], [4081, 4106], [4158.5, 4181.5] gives -0.01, 127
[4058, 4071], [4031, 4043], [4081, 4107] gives -0.08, 123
